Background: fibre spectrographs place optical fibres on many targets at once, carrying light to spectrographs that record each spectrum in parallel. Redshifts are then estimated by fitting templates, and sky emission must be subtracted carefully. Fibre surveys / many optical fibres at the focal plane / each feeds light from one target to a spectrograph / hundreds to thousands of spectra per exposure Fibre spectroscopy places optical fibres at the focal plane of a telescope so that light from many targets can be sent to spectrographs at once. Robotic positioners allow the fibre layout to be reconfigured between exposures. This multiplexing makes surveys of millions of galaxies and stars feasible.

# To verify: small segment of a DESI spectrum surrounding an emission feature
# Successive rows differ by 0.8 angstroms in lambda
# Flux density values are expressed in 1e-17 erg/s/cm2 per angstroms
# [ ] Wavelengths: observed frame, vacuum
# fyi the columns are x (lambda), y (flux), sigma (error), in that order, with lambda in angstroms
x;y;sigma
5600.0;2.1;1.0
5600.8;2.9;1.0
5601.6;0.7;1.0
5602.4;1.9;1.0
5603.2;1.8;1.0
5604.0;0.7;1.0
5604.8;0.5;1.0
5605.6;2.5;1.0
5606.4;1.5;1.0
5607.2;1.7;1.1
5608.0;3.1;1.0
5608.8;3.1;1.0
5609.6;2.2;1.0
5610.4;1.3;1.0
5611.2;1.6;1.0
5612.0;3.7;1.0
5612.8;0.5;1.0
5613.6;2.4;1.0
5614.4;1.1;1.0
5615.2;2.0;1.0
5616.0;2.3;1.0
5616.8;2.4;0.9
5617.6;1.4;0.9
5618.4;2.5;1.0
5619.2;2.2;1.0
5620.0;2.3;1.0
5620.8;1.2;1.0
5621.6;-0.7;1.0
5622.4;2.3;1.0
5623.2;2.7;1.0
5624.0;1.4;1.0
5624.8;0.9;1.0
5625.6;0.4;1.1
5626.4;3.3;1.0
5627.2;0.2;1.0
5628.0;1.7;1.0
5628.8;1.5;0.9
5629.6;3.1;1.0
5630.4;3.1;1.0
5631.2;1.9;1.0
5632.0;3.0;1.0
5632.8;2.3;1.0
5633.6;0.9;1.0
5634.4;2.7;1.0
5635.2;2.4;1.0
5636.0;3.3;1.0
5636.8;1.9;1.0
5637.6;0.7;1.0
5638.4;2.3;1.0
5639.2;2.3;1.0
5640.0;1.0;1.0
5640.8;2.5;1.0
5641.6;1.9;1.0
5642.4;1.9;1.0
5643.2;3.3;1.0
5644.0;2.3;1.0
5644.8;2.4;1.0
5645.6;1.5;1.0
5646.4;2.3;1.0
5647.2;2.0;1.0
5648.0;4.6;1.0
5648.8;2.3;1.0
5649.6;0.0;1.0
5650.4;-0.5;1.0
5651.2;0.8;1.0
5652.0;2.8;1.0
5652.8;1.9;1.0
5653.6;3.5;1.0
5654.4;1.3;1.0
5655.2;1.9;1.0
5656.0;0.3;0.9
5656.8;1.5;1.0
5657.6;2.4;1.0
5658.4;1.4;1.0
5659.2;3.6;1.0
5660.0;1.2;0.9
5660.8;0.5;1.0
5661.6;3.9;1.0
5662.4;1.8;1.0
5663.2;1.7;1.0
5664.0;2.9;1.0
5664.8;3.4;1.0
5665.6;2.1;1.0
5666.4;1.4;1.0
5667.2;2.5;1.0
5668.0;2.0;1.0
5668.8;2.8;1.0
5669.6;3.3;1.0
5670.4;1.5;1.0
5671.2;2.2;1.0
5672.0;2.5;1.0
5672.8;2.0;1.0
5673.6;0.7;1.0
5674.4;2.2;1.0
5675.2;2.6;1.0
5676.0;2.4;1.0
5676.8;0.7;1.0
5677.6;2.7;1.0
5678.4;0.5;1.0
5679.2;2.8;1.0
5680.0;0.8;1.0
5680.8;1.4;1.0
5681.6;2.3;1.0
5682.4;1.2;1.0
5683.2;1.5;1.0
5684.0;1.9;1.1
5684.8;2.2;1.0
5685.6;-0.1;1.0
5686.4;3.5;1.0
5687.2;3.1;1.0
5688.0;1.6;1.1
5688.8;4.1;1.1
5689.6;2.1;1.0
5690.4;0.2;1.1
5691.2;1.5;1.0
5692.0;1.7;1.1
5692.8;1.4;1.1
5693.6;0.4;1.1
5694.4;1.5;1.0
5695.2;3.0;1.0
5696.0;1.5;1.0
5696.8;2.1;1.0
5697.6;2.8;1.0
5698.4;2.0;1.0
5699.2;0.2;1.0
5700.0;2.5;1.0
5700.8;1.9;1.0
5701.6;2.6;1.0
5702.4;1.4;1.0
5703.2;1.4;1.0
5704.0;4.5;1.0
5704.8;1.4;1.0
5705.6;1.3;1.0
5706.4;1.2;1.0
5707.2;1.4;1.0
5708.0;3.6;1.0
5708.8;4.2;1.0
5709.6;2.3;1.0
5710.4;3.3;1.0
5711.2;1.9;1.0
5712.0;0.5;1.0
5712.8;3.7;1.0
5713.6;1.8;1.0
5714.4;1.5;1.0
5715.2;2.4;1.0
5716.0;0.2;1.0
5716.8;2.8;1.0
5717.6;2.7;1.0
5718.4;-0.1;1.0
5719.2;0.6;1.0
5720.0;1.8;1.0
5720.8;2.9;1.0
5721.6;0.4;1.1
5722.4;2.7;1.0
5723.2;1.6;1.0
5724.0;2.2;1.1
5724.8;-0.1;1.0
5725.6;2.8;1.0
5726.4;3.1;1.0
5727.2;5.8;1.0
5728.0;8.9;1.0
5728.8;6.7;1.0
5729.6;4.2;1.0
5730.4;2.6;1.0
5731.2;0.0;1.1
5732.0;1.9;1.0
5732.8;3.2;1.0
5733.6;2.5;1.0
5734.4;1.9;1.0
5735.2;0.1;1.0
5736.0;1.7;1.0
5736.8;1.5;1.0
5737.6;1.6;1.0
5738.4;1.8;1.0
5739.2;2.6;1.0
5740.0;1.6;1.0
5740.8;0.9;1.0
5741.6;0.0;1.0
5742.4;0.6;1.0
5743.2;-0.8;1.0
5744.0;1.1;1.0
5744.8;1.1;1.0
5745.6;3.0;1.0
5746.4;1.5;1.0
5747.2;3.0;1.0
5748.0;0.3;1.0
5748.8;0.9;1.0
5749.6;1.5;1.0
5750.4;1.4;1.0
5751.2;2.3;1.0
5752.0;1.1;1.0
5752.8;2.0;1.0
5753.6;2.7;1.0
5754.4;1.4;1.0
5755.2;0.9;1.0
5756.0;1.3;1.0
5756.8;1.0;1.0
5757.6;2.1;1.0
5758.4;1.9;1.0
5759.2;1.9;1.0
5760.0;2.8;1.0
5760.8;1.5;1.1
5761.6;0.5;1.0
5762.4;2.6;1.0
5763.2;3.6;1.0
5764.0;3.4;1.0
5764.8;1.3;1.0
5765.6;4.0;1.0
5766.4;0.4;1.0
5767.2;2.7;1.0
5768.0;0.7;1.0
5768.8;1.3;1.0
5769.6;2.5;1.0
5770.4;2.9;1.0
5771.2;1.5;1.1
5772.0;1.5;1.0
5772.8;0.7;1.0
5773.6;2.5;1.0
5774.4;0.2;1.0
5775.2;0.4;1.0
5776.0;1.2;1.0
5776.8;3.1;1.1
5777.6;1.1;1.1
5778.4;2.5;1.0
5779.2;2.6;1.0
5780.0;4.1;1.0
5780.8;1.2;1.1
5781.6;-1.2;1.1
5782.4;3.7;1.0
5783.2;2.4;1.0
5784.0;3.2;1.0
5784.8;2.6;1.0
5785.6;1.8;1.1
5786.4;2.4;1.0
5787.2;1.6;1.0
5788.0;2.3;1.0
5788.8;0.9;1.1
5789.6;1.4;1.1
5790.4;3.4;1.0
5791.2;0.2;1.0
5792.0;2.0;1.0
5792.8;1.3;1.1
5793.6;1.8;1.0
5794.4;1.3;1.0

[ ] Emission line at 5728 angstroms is Hbeta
